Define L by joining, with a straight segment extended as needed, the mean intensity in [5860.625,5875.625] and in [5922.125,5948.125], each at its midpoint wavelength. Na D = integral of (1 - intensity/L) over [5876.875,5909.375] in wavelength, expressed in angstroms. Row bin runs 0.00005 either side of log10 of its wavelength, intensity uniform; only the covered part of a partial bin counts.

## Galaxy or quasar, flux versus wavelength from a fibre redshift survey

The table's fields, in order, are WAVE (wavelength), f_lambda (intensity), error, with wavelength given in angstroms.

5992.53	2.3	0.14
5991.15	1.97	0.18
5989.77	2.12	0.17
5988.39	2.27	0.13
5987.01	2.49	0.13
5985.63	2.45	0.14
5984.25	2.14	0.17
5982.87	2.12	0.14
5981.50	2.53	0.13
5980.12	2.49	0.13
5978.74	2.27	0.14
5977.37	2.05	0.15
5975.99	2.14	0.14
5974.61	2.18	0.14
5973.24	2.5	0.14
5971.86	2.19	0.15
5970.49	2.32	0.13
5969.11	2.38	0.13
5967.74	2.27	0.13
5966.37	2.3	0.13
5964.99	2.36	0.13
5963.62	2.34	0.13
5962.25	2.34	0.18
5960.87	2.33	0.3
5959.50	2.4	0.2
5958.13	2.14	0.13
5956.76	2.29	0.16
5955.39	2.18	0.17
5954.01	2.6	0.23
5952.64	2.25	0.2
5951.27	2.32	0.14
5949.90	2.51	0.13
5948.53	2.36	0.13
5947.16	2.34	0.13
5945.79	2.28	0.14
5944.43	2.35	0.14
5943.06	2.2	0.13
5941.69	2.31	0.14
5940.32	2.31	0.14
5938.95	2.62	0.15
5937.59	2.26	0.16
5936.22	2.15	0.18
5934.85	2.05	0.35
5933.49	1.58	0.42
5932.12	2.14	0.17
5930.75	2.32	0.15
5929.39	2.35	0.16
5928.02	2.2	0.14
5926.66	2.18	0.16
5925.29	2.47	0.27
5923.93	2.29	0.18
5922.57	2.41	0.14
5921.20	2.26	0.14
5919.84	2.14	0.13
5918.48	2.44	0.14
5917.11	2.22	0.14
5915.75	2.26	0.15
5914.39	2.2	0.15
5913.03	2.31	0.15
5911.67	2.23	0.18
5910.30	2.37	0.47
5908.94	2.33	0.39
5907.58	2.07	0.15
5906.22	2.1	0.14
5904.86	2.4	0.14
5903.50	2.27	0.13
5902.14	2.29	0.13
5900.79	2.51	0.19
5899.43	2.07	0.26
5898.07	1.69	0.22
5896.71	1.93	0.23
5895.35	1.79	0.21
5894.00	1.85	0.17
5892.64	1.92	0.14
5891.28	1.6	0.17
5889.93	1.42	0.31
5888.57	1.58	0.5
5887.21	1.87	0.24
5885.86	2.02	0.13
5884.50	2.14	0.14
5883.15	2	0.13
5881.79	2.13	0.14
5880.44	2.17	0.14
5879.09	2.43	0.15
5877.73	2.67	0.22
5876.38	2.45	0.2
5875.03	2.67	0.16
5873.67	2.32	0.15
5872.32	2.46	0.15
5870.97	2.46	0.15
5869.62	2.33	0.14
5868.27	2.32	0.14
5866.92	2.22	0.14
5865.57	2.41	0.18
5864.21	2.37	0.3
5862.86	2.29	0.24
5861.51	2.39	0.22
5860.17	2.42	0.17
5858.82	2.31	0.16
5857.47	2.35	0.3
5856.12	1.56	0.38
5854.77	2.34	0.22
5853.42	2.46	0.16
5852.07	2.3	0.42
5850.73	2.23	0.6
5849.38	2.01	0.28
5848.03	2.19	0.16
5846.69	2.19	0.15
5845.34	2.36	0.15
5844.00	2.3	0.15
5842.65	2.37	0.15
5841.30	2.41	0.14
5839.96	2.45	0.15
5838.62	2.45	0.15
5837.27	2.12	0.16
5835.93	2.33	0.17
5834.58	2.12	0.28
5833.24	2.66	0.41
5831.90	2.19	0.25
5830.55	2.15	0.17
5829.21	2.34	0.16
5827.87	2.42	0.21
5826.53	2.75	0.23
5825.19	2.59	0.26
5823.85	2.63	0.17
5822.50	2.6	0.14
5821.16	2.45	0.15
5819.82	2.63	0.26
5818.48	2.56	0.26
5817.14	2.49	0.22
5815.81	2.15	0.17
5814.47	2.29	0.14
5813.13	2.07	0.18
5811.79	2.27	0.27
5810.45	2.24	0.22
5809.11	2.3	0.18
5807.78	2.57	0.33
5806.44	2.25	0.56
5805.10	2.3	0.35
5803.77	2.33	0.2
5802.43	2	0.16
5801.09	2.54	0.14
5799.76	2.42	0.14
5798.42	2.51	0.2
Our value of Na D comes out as 3.9 angstroms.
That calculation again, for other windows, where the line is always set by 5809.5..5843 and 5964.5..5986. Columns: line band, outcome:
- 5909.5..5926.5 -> 0.2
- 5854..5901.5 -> 4.0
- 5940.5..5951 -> -0.1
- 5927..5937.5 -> 0.9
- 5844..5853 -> 0.6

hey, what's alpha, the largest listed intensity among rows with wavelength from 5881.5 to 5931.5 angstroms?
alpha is 2.51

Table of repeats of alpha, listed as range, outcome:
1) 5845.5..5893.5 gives 2.67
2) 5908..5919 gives 2.44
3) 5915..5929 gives 2.47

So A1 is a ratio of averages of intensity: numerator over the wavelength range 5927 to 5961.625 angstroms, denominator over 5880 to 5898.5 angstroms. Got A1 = 1.2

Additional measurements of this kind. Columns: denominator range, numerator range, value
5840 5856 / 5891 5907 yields 0.90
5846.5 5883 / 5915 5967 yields 0.99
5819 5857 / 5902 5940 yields 0.96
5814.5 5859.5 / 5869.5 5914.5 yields 0.91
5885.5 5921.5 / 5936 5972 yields 1.12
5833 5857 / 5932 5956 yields 1.00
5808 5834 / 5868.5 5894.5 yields 0.89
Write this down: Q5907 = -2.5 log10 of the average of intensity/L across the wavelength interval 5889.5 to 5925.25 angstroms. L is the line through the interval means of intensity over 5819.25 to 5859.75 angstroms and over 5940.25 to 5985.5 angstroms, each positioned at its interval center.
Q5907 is 0.09 mag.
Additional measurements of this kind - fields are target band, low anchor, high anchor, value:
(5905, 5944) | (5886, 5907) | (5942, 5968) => -0.057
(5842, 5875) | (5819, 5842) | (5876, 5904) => -0.028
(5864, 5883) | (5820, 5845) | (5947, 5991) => 0.002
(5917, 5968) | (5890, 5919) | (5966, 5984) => -0.038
